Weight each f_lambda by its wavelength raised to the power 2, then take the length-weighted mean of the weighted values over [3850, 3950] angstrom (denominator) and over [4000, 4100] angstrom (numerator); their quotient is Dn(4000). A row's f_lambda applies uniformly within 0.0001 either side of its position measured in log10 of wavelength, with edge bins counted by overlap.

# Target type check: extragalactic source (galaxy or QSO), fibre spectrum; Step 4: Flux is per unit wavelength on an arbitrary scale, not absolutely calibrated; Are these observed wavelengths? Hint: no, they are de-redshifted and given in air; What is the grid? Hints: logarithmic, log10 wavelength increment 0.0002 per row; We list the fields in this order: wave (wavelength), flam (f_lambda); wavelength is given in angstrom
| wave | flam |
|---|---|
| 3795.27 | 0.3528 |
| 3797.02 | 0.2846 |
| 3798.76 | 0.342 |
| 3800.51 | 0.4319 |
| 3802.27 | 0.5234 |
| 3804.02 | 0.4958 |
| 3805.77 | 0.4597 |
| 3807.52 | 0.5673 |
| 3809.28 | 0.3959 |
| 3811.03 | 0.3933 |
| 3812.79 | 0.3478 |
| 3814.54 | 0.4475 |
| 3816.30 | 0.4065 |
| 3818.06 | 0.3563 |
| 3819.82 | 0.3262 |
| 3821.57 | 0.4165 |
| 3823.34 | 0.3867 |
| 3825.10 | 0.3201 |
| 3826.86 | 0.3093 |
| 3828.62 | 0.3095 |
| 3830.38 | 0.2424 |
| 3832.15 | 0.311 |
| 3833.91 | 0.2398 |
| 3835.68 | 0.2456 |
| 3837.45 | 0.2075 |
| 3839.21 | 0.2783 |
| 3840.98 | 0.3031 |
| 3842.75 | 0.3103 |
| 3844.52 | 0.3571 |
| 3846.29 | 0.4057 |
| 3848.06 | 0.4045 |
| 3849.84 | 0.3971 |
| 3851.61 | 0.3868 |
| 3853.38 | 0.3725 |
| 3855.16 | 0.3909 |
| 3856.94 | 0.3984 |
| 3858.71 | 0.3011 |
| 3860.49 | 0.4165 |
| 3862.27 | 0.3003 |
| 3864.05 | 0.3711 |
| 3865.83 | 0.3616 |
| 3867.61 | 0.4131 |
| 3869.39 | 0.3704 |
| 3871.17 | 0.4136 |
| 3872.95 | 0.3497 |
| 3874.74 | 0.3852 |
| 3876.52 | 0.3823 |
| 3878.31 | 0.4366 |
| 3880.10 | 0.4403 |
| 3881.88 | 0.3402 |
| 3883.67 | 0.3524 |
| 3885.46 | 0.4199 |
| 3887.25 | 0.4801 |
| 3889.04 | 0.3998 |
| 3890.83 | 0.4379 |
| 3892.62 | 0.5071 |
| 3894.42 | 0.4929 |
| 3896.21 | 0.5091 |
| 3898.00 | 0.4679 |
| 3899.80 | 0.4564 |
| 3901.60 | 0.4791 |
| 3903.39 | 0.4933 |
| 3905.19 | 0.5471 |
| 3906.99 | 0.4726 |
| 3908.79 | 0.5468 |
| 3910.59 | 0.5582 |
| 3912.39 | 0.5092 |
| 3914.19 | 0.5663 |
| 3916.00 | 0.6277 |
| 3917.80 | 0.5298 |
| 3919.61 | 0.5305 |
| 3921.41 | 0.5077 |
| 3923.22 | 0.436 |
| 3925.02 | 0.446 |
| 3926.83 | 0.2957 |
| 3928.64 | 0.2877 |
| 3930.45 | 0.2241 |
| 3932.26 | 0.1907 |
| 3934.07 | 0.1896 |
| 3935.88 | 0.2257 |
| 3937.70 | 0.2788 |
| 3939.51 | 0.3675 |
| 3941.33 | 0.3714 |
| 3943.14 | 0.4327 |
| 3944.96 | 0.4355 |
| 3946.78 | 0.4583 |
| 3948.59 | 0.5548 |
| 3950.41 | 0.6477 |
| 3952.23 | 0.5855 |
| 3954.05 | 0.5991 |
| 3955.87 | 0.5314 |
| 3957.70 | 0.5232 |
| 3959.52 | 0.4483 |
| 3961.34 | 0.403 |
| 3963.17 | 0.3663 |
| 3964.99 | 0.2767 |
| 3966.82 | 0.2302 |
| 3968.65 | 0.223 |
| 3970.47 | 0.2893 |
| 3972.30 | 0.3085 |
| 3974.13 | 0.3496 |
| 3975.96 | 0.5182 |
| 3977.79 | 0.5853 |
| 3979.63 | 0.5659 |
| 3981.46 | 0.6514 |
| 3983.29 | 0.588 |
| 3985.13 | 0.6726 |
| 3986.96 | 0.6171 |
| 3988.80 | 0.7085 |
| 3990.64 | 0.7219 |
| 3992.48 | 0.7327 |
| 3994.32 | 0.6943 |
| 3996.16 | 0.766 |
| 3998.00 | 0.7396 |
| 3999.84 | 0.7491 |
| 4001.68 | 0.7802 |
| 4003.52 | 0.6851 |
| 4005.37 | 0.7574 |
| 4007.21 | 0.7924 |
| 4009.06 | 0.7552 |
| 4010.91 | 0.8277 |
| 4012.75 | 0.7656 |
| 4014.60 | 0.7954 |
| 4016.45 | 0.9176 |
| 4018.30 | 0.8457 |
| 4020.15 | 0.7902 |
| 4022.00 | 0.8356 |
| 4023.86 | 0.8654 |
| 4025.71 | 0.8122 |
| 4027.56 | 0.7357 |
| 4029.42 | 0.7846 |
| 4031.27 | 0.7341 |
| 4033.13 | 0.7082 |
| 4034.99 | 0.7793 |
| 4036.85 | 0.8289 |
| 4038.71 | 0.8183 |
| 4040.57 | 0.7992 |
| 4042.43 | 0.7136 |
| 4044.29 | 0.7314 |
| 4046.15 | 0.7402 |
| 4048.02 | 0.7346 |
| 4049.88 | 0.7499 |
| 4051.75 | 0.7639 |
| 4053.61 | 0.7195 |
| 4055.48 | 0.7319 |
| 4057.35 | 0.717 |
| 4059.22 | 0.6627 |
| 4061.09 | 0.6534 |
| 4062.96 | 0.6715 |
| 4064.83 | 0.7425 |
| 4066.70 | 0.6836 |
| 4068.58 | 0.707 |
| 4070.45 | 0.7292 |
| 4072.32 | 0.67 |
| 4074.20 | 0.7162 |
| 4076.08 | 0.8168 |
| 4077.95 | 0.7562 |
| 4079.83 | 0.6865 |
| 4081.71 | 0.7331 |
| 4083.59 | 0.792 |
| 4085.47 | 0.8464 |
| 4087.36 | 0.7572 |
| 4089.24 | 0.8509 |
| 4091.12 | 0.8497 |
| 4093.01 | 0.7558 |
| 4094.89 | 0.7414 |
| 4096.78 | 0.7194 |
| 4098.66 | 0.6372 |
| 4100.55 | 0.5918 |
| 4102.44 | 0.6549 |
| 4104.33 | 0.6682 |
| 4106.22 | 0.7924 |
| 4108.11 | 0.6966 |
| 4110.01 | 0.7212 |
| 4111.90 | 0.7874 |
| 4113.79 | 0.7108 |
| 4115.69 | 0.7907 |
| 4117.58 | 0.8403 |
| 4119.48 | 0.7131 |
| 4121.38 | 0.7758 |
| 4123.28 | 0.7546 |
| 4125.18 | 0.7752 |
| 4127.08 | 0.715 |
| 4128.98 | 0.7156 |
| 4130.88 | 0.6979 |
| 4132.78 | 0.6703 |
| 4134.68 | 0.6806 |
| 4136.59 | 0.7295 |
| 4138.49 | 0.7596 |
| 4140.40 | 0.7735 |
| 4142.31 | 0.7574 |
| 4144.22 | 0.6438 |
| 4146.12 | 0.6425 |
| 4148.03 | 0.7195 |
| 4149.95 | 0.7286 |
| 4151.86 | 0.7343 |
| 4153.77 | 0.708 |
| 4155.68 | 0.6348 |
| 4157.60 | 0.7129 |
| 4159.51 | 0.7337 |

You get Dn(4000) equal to 2.0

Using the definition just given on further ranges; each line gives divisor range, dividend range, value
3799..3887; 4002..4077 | 2.25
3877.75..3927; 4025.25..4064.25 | 1.67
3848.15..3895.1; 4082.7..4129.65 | 2.12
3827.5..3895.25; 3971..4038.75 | 2.10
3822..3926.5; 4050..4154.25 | 2.00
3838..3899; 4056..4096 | 2.09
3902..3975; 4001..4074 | 1.89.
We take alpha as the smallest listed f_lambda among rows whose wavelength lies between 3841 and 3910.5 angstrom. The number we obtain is 0.3003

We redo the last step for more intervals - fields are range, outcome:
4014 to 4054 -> 0.7082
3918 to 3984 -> 0.1896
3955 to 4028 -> 0.223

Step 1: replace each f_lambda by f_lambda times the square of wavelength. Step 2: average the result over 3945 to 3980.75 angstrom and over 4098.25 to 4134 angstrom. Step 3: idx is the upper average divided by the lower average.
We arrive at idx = 1.7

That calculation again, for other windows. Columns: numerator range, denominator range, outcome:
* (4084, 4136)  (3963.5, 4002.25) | 1.41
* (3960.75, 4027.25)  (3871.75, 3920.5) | 1.43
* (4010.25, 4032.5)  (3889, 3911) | 1.75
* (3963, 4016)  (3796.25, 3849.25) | 1.85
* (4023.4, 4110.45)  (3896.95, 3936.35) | 1.82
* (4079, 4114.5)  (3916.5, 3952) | 2.01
